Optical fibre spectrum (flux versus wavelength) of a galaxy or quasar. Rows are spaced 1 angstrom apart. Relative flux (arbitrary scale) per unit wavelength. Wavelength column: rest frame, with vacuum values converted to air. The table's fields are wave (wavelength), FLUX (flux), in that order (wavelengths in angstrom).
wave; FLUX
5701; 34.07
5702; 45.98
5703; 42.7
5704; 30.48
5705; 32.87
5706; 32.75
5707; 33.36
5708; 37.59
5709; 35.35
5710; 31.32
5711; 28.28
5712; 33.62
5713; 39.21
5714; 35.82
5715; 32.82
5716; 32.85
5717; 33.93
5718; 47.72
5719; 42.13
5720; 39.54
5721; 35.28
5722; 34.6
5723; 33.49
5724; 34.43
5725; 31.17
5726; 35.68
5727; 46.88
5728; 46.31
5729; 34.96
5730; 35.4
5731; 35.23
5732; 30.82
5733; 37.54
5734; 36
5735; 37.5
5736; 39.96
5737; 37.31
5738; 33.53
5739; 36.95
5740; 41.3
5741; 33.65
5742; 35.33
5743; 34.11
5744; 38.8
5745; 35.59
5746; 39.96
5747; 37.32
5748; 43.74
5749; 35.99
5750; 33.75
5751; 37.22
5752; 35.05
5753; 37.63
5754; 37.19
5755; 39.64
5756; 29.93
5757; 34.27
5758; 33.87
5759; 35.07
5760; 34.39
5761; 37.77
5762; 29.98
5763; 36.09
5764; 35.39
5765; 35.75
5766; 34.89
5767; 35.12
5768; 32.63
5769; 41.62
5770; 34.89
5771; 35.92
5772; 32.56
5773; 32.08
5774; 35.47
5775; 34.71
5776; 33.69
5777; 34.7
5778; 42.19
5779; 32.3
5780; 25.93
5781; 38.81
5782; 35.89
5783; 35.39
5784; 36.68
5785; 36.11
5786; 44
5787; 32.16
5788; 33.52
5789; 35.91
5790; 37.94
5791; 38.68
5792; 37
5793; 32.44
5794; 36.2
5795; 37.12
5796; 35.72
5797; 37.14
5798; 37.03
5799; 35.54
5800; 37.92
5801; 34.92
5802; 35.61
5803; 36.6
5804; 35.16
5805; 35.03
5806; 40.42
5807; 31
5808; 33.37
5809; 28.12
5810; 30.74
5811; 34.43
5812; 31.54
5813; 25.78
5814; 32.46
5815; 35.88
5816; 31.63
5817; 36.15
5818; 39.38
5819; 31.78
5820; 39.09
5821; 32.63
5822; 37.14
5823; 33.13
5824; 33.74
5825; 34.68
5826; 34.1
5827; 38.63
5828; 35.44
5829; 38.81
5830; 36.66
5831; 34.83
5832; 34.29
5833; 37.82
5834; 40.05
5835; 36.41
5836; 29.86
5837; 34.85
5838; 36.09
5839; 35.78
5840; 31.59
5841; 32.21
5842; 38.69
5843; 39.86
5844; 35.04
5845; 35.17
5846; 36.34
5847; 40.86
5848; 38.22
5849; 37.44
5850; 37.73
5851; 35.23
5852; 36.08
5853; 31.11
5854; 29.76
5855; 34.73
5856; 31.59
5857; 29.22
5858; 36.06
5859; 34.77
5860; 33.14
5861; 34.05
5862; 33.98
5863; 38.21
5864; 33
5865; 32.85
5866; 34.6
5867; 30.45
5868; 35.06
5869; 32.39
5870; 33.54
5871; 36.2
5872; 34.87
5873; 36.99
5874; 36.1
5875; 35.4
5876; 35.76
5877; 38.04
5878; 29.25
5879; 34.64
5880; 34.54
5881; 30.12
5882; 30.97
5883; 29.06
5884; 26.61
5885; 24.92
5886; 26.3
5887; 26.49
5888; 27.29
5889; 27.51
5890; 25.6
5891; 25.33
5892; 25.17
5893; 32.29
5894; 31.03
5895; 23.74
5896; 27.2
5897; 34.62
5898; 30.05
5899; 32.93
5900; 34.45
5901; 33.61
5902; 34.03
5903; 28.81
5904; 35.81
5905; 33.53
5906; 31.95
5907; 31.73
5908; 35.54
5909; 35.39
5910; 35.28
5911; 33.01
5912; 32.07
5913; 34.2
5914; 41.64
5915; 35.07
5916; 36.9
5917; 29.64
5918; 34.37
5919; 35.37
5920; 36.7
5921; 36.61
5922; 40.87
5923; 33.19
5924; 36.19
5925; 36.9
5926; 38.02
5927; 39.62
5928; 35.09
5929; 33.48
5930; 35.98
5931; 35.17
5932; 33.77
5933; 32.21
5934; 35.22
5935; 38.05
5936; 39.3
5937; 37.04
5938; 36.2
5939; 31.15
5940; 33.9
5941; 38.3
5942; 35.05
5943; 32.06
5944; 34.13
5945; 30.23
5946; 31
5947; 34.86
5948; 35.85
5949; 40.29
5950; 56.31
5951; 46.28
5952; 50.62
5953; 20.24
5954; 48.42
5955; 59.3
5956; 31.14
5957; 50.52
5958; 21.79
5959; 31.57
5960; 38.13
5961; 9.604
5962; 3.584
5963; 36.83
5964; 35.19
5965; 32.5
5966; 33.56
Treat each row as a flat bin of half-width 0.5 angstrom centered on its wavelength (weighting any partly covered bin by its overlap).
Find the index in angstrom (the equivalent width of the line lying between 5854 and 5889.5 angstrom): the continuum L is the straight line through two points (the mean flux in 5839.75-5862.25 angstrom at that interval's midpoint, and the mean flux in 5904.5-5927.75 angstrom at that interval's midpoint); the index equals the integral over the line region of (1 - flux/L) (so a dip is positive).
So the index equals 2.62 angstrom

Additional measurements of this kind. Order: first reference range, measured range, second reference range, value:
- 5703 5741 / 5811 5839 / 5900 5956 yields 0.96 angstrom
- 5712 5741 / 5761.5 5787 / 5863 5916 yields 0.22 angstrom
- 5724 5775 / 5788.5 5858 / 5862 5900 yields -3.43 angstrom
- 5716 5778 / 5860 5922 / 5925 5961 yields 6.88 angstrom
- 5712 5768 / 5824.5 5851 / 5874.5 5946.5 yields -1.29 angstrom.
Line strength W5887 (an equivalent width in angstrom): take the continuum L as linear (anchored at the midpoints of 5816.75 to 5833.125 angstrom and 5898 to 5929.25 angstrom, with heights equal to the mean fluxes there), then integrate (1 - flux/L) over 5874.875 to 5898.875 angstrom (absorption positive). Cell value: 3.75 angstrom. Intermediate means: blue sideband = 35.7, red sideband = 34.8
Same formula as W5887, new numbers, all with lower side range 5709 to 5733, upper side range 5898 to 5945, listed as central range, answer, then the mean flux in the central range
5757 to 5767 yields 0.31 angstrom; 34.8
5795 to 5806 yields -0.20 angstrom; 36.3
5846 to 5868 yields 0.50 angstrom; 34.5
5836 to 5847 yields -0.05 angstrom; 35.5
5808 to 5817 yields 0.98 angstrom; 31.7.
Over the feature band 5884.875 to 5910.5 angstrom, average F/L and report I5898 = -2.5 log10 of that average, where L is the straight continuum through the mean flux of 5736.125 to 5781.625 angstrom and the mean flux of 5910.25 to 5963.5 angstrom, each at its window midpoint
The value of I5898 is 0.167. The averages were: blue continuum 35.7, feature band 30.5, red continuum 35.5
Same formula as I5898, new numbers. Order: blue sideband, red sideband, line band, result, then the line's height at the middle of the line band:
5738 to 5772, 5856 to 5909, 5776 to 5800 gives -0.03 mag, 34.9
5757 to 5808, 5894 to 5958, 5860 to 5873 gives 0.05 mag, 35.6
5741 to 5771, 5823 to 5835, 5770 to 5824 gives 0.03 mag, 36.1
